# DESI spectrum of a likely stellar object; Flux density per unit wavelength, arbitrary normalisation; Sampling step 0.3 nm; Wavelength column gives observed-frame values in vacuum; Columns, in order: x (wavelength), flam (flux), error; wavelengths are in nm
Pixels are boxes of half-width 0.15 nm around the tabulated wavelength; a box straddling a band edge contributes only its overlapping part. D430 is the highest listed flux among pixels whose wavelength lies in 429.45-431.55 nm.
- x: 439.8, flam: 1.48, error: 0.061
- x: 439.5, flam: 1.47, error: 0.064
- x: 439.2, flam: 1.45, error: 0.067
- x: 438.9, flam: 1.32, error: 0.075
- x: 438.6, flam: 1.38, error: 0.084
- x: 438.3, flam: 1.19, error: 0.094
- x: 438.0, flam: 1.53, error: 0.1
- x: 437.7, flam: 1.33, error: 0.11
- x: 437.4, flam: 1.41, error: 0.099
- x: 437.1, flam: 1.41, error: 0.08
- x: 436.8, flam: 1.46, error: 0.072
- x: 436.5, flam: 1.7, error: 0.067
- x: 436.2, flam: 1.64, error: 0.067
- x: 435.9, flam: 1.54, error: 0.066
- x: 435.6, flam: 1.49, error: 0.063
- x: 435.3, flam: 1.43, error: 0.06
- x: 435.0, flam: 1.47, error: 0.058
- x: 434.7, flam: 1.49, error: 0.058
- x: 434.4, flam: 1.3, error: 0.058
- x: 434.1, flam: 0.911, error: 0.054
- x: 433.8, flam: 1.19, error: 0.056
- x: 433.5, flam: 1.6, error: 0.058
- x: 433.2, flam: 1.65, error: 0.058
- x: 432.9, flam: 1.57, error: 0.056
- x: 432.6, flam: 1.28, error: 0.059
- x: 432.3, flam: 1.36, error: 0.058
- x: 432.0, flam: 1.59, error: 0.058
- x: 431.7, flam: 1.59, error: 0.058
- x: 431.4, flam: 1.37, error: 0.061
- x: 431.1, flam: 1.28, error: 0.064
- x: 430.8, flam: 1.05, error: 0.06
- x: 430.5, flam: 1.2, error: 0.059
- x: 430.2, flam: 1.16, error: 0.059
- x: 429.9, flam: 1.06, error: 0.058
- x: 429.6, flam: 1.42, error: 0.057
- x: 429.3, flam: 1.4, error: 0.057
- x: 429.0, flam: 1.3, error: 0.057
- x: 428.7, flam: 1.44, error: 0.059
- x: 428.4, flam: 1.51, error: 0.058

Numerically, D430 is 1.42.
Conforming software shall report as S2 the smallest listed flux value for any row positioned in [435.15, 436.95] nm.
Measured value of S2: 1.43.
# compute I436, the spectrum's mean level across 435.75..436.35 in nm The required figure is 1.59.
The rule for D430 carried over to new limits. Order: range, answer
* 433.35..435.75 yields 1.6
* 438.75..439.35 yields 1.45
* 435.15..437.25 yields 1.7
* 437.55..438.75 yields 1.53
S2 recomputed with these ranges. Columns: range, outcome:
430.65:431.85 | 1.05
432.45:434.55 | 0.911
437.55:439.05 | 1.19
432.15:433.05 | 1.28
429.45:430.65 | 1.06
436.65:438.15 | 1.33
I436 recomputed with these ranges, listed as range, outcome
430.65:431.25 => 1.17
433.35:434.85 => 1.3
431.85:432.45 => 1.48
